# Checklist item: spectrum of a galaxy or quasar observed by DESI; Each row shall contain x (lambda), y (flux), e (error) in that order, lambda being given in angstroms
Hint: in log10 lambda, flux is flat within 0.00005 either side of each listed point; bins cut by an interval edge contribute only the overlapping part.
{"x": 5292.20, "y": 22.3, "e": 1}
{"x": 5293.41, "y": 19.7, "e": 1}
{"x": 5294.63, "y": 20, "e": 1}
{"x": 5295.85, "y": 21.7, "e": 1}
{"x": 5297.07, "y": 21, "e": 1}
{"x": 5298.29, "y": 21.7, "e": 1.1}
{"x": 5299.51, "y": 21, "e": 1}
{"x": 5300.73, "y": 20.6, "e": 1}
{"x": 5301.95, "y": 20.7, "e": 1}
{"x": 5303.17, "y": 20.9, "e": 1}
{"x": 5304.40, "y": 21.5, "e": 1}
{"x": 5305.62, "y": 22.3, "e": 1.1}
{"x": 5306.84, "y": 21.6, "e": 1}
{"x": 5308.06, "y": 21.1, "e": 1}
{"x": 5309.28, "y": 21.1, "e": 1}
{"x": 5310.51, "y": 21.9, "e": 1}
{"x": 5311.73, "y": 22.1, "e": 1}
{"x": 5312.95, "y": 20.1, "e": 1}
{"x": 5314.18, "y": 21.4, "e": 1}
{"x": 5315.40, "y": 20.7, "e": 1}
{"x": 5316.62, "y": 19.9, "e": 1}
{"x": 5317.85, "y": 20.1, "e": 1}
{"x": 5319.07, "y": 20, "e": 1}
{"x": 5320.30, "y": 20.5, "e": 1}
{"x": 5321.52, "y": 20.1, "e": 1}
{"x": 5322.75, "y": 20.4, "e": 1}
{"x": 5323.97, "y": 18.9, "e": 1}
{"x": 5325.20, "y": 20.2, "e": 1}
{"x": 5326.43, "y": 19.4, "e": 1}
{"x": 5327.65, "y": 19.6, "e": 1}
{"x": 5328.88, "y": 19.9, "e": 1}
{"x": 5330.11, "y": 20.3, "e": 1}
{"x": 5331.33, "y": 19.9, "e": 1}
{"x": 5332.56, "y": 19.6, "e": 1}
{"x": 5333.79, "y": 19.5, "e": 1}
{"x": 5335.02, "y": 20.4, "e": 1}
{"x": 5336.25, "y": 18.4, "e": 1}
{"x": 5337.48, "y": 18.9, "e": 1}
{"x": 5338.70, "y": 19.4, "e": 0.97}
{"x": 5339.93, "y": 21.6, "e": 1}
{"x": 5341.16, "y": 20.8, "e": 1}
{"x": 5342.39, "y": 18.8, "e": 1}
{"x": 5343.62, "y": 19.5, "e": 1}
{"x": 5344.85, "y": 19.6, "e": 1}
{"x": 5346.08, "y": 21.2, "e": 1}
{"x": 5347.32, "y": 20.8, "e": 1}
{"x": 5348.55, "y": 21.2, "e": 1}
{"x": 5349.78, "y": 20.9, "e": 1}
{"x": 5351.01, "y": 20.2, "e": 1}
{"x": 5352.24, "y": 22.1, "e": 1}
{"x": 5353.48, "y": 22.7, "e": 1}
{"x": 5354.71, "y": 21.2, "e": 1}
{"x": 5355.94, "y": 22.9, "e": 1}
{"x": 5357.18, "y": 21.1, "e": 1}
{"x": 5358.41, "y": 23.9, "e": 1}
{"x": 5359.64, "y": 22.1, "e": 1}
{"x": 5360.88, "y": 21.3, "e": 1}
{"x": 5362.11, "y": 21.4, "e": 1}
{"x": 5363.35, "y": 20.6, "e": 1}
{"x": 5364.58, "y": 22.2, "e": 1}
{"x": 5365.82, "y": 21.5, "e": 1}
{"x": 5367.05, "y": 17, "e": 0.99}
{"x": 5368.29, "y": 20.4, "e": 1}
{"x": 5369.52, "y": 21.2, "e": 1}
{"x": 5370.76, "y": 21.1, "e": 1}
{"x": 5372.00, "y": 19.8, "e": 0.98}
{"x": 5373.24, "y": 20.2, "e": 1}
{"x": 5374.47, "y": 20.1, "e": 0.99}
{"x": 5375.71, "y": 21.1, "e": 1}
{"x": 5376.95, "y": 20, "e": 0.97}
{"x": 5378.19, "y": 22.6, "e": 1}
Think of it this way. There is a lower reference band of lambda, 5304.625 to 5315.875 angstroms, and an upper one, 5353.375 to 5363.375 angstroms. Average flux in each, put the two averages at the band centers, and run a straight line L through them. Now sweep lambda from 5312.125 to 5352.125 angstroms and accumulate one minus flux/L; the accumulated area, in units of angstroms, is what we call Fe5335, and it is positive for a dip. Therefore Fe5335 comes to 2.84 angstroms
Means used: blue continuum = 21.4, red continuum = 21.9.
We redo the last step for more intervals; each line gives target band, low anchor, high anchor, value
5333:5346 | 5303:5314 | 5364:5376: 0.7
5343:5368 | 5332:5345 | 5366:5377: -1.5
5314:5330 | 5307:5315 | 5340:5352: 0.7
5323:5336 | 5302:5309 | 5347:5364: 1.1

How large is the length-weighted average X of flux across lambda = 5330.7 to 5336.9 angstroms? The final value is 19.6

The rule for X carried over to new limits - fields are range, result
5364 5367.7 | 20.2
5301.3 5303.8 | 20.7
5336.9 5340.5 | 20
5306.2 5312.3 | 21.6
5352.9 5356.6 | 22.2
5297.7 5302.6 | 21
